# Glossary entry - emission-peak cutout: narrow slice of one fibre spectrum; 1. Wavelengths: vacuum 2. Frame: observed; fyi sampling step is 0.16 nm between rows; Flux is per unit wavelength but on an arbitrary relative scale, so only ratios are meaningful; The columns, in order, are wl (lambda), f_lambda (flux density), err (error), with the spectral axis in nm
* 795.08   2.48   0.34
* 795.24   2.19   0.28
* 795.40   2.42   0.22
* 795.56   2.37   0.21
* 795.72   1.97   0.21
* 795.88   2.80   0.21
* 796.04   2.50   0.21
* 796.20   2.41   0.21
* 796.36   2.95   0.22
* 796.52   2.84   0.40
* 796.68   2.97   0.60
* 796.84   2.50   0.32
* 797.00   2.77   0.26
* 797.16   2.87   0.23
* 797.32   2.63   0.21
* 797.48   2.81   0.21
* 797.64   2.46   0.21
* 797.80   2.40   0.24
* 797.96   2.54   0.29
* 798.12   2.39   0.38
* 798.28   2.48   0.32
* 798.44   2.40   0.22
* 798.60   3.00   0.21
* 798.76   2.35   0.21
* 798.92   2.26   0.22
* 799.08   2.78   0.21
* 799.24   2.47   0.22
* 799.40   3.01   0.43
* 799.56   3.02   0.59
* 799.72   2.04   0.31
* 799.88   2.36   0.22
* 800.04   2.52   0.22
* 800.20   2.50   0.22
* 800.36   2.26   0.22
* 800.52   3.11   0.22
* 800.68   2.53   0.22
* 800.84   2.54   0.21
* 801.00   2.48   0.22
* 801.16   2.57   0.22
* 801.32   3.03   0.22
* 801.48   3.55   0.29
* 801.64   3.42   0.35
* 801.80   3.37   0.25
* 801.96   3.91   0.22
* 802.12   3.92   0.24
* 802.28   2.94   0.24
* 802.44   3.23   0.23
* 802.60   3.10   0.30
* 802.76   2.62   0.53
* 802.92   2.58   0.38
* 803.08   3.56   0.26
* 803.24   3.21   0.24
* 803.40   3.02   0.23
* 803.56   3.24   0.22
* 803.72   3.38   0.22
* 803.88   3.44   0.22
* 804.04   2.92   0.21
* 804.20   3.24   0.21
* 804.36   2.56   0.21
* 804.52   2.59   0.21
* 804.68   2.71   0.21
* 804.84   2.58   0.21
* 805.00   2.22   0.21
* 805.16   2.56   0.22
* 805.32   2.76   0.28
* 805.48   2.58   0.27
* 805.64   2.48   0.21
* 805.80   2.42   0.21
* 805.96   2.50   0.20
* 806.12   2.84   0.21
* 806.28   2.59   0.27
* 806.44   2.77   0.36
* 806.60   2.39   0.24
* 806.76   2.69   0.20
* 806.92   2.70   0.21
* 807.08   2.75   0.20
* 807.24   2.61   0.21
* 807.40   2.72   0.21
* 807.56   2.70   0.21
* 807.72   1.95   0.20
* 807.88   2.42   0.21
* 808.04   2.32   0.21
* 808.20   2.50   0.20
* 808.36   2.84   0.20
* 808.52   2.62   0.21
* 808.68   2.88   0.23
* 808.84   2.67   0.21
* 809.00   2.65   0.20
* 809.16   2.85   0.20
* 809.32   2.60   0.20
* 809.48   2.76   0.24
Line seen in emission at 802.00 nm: [S II] 6716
